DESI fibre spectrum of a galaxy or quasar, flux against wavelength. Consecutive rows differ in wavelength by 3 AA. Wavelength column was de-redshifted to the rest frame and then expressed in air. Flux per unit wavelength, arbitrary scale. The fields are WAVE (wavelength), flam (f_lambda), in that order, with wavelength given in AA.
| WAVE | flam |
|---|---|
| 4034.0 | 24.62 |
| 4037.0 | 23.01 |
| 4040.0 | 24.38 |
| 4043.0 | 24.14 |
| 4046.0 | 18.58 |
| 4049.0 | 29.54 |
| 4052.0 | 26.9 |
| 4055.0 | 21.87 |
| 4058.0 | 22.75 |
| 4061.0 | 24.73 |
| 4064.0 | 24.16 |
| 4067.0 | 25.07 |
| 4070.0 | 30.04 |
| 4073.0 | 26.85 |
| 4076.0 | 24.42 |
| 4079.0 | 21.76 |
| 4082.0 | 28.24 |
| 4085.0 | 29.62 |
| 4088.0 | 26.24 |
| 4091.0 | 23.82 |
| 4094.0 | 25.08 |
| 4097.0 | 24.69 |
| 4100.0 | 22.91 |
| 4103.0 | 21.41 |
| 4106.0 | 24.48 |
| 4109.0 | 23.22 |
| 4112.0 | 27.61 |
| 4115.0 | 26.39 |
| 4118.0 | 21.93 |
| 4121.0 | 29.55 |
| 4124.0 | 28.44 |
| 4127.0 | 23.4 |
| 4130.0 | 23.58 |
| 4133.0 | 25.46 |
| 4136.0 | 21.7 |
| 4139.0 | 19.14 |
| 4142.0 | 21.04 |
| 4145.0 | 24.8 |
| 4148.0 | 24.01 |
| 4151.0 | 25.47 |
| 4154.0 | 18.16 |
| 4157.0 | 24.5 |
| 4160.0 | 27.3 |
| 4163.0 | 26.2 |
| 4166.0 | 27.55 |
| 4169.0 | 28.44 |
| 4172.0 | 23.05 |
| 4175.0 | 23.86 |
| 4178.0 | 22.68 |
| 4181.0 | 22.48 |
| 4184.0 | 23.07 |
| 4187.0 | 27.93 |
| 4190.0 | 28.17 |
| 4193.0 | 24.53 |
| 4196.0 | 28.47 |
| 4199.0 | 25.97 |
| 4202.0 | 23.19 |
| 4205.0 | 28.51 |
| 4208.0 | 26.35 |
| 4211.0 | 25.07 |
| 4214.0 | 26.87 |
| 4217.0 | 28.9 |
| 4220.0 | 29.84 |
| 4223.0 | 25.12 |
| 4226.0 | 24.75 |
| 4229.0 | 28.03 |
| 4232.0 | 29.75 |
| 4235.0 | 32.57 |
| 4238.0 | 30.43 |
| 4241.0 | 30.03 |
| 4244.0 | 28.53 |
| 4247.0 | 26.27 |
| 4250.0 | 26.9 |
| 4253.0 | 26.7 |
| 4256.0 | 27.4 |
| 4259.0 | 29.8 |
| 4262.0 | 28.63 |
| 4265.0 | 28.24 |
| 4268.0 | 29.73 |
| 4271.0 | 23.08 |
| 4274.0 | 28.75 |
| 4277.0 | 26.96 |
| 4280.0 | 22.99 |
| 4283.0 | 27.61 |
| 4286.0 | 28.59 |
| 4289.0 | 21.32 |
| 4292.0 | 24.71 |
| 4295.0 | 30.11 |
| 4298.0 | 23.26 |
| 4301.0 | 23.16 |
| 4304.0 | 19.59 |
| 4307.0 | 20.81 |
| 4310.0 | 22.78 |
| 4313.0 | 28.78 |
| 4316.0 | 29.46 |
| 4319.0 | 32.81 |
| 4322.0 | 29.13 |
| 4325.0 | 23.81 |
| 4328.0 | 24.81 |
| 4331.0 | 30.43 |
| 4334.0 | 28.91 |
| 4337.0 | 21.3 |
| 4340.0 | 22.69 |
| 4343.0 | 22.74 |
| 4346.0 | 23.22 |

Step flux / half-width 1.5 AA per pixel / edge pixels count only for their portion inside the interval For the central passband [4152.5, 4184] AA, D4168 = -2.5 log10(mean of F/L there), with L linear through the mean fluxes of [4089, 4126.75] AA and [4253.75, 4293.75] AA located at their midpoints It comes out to 0.05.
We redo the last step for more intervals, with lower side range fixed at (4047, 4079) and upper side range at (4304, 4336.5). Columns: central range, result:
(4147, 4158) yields 0.13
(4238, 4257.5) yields -0.06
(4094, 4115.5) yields 0.05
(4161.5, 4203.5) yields 0.02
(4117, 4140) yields 0.06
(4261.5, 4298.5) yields 0.00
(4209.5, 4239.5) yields -0.08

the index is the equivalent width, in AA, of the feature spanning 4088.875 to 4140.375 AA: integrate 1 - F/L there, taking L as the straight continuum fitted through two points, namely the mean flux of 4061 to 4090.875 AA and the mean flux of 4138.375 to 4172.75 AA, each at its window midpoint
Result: 1.8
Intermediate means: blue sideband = 26.1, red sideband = 24.3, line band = 24.3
